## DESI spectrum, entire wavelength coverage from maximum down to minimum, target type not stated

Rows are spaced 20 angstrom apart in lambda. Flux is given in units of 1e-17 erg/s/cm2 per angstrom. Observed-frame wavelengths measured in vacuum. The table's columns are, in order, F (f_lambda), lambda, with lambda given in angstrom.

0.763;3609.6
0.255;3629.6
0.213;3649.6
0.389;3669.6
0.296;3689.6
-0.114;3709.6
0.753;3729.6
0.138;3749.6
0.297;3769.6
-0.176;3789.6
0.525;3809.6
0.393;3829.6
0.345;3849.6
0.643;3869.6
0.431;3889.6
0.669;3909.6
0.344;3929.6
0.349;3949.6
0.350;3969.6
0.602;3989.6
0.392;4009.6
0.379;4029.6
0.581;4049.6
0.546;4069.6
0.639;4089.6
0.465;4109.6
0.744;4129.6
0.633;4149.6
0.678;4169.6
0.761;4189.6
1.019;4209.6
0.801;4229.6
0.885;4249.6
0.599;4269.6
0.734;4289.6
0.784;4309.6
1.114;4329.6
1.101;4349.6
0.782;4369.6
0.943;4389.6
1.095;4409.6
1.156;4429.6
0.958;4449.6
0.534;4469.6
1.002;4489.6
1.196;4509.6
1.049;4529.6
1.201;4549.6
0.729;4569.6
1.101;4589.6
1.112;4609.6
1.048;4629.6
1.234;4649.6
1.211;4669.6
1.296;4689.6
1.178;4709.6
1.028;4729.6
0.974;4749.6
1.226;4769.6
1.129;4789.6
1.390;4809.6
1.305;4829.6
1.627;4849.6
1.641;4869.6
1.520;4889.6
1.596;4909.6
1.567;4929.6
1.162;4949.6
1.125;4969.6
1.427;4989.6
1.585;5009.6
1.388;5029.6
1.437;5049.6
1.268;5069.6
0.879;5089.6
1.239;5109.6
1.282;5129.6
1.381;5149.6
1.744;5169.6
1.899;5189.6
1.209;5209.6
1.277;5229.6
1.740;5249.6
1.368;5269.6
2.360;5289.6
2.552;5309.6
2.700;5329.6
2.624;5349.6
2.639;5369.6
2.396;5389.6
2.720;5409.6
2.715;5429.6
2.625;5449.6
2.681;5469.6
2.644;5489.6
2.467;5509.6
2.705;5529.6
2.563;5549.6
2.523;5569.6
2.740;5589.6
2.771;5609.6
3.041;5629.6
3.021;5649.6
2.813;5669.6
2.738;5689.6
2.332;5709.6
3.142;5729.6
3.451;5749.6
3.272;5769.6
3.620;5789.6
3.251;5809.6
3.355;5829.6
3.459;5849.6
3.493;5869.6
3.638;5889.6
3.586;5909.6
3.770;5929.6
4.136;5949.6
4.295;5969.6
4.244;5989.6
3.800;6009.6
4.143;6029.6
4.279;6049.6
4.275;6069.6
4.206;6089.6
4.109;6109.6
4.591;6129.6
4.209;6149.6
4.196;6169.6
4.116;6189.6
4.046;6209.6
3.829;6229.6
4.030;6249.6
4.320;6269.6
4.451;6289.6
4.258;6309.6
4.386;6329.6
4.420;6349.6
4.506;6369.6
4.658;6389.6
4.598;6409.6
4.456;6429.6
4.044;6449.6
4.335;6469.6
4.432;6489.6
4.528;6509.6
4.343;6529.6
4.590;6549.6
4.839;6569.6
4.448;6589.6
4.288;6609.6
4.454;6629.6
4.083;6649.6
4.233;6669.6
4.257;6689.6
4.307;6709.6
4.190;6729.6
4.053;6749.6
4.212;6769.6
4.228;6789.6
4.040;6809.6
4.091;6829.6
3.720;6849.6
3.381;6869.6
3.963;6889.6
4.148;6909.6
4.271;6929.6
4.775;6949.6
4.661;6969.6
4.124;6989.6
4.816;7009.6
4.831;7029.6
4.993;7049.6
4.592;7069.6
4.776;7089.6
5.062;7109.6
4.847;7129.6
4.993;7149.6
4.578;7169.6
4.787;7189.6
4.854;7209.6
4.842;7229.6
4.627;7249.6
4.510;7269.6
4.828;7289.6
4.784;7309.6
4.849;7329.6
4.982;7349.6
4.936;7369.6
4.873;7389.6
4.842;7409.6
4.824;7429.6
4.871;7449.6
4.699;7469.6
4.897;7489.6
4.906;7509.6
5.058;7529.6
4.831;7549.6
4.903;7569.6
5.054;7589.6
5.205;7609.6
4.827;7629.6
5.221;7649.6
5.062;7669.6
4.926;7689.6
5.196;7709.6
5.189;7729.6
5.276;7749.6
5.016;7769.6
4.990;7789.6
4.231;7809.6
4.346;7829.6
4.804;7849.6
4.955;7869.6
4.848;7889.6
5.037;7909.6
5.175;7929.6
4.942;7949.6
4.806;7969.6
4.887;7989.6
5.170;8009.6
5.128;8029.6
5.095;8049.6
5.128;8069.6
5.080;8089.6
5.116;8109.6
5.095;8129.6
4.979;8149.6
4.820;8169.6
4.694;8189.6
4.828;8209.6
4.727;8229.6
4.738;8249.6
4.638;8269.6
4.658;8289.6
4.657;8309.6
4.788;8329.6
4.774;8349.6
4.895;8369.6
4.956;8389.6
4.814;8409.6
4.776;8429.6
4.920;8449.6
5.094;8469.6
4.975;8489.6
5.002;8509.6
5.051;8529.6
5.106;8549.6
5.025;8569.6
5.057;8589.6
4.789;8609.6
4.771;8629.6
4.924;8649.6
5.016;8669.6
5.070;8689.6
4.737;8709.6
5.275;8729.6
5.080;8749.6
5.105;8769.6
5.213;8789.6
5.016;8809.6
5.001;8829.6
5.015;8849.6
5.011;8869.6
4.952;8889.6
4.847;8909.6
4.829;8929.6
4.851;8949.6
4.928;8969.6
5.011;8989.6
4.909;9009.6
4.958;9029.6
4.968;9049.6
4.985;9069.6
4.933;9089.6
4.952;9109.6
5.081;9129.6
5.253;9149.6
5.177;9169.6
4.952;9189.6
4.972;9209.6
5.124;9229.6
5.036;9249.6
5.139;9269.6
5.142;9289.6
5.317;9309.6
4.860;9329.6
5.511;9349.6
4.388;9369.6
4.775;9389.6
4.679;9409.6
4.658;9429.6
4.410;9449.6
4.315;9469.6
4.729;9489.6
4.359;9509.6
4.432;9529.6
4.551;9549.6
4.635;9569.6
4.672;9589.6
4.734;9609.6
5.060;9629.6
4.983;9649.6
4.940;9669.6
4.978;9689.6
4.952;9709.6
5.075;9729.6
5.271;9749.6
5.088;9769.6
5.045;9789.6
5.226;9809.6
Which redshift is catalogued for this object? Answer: 0.33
